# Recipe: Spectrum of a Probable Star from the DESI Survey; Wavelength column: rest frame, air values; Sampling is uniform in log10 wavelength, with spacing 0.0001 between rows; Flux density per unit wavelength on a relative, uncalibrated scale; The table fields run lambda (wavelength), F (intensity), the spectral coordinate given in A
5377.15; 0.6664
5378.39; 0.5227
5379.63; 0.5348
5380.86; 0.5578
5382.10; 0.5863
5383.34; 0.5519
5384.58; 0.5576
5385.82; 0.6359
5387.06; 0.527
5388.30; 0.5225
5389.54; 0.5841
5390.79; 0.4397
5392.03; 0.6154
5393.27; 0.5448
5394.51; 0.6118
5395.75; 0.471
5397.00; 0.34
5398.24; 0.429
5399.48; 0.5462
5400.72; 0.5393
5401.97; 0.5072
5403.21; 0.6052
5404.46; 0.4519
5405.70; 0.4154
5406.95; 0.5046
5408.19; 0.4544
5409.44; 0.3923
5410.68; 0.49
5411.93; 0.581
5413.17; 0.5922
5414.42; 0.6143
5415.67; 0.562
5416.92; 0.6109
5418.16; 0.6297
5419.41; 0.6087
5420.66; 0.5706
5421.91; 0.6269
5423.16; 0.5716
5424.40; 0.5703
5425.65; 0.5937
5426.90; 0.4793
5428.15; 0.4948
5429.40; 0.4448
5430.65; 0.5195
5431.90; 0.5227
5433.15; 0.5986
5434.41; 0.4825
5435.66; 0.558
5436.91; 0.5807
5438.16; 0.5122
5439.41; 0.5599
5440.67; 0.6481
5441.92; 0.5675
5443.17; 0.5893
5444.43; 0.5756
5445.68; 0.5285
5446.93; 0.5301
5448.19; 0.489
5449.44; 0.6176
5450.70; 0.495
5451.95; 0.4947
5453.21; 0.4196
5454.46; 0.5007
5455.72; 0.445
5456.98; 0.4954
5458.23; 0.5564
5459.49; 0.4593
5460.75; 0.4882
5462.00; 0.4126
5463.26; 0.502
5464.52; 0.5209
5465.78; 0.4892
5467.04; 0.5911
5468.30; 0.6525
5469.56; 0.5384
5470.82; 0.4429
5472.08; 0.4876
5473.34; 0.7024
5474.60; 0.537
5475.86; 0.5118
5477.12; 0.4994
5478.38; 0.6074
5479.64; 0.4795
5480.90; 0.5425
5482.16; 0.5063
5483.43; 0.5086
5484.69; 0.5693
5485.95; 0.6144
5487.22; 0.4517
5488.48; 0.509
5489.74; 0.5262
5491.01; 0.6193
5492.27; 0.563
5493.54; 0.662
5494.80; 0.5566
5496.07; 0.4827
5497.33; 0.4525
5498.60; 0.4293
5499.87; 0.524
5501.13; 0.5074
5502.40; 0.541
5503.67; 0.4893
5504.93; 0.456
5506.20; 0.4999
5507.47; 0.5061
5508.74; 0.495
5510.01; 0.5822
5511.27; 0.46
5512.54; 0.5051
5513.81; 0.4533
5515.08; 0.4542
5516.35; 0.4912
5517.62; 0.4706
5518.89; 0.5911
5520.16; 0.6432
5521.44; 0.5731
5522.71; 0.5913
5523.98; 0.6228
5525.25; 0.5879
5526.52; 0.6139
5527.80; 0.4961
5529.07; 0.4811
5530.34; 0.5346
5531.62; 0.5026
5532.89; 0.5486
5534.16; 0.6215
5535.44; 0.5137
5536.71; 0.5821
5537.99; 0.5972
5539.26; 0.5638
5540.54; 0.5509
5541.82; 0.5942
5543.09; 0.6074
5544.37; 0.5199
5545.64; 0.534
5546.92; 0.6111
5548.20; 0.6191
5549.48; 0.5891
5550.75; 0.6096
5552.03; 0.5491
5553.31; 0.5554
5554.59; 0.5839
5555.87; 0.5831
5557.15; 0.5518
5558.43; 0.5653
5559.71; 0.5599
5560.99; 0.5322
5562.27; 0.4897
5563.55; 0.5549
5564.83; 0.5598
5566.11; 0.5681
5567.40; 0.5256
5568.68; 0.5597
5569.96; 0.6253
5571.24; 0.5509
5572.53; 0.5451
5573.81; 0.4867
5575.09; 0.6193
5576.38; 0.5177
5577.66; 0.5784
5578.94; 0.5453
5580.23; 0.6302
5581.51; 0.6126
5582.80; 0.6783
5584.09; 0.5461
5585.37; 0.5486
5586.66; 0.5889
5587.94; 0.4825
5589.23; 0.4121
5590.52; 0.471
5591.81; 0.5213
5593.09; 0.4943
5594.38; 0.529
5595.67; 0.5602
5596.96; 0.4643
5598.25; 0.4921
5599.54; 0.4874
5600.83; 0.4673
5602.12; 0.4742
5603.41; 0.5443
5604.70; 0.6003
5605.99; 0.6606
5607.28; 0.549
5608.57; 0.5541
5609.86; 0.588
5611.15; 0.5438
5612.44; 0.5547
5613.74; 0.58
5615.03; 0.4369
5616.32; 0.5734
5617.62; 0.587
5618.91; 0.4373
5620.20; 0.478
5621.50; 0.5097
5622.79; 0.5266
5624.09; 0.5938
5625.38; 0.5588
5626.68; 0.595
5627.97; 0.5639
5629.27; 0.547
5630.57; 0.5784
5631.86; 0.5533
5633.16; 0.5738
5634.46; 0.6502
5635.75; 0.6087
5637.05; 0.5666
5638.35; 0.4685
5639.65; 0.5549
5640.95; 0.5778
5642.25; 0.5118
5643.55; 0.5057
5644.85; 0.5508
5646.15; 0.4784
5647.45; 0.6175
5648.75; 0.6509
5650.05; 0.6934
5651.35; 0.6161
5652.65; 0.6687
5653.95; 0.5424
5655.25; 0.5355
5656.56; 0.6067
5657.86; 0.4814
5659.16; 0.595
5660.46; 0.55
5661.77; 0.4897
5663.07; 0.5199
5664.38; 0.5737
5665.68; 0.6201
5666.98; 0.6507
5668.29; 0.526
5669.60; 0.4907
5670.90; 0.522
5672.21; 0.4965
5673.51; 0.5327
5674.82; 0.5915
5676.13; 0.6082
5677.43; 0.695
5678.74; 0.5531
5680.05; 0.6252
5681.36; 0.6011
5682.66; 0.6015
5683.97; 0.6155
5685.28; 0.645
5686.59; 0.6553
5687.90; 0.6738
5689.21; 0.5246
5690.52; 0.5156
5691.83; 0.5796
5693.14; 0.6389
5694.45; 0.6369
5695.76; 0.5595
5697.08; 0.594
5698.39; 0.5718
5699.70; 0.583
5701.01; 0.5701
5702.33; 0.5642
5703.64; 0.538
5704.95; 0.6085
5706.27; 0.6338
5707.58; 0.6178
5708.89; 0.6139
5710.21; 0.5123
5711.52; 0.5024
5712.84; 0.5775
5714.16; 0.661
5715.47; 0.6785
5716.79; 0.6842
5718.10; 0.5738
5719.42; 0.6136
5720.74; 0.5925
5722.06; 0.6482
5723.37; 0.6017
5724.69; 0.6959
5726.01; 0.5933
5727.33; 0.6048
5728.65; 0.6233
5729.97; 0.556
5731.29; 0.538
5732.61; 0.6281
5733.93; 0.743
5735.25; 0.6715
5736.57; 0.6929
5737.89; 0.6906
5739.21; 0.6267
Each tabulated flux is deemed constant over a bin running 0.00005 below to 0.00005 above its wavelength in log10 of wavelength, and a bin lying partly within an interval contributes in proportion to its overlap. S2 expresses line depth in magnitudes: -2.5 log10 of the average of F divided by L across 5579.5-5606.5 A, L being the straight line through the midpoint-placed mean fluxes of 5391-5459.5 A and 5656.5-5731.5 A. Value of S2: 0.06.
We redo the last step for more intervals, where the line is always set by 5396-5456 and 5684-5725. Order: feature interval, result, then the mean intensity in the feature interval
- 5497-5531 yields 0.06 mag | 0.521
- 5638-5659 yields 0.04 mag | 0.568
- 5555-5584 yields 0.00 mag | 0.565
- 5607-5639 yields 0.06 mag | 0.551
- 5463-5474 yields -0.01 mag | 0.549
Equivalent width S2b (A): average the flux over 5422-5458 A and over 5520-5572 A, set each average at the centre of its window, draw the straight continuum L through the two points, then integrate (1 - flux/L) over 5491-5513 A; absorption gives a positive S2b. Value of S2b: 1.45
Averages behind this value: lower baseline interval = 0.533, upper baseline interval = 0.566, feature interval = 0.516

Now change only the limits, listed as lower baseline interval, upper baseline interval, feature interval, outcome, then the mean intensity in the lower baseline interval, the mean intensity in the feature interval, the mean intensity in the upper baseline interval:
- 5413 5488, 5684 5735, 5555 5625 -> 3.8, 0.539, 0.543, 0.605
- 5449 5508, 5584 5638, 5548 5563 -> -0.9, 0.52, 0.564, 0.539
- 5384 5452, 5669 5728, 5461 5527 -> 2.8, 0.539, 0.531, 0.596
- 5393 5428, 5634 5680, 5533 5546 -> -0.4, 0.532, 0.569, 0.569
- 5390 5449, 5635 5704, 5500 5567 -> 0.9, 0.536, 0.547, 0.577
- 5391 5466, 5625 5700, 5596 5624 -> 1.8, 0.527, 0.531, 0.578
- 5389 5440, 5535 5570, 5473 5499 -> 0.5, 0.532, 0.539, 0.566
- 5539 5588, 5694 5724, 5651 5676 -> 1.2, 0.568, 0.559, 0.597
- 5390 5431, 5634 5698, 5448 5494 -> 1.1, 0.528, 0.527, 0.579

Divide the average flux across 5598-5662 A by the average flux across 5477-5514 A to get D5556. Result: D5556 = 1.1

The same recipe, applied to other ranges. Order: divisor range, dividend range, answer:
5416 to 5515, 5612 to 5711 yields 1.08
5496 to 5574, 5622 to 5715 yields 1.06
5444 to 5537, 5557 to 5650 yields 1.04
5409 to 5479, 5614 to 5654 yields 1.04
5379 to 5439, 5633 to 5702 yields 1.08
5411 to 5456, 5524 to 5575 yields 1.02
